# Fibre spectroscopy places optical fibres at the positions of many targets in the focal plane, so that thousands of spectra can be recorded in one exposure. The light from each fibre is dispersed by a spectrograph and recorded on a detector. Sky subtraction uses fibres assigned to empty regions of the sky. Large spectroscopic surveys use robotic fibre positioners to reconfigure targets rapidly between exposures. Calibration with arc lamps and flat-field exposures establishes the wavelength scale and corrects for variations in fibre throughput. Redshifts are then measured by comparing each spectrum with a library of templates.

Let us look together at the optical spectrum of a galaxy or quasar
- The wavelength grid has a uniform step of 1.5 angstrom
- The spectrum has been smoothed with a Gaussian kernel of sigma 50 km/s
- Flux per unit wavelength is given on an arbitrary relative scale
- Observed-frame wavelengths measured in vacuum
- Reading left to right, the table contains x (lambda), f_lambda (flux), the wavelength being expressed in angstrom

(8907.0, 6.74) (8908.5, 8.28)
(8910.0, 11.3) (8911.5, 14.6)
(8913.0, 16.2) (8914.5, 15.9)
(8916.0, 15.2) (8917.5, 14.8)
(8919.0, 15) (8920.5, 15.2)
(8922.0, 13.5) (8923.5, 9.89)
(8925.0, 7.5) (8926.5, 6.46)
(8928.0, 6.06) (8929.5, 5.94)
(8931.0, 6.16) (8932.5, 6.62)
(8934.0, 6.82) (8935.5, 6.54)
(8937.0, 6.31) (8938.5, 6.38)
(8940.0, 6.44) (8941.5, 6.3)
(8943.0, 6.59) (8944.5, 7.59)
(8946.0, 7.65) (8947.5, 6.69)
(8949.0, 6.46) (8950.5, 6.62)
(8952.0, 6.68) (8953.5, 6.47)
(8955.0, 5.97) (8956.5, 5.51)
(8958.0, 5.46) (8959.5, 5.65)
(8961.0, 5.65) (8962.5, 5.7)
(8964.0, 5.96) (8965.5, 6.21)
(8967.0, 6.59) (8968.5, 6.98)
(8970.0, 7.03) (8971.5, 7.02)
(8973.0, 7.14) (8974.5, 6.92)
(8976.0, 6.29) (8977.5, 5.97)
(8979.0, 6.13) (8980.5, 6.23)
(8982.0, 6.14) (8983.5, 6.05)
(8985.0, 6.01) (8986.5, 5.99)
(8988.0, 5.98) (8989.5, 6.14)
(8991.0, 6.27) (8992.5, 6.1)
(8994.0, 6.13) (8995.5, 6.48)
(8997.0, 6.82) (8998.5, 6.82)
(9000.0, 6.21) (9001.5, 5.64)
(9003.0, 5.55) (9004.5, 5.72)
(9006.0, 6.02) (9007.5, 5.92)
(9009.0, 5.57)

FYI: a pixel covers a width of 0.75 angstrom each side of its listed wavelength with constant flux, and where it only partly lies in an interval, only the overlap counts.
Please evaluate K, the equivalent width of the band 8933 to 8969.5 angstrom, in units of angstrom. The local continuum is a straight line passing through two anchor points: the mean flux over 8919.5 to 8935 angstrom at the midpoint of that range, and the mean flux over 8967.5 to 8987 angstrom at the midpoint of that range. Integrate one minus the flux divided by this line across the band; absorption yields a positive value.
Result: 5.43 angstrom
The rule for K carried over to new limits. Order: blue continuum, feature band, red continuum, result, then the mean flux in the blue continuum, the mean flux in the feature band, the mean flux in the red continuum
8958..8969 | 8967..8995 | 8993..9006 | -1.24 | 6.04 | 6.37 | 6.16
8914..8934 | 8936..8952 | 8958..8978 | 3.46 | 10.4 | 6.7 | 6.36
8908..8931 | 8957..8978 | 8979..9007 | 4.33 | 11.6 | 6.32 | 6.13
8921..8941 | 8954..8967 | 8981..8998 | 1.82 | 7.37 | 5.82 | 6.2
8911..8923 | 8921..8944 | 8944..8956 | 7.93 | 15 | 7.26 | 6.72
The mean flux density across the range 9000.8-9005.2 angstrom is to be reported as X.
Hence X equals 5.64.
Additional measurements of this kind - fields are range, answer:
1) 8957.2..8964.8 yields 5.69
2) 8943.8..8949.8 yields 7.09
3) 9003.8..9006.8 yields 5.87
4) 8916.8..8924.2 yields 13.7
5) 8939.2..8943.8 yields 6.46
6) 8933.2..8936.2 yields 6.68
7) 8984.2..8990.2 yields 6.03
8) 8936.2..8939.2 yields 6.35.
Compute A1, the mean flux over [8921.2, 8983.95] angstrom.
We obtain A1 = 6.68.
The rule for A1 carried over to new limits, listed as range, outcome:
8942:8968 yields 6.33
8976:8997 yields 6.16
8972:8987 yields 6.3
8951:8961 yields 5.95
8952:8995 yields 6.21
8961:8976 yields 6.55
